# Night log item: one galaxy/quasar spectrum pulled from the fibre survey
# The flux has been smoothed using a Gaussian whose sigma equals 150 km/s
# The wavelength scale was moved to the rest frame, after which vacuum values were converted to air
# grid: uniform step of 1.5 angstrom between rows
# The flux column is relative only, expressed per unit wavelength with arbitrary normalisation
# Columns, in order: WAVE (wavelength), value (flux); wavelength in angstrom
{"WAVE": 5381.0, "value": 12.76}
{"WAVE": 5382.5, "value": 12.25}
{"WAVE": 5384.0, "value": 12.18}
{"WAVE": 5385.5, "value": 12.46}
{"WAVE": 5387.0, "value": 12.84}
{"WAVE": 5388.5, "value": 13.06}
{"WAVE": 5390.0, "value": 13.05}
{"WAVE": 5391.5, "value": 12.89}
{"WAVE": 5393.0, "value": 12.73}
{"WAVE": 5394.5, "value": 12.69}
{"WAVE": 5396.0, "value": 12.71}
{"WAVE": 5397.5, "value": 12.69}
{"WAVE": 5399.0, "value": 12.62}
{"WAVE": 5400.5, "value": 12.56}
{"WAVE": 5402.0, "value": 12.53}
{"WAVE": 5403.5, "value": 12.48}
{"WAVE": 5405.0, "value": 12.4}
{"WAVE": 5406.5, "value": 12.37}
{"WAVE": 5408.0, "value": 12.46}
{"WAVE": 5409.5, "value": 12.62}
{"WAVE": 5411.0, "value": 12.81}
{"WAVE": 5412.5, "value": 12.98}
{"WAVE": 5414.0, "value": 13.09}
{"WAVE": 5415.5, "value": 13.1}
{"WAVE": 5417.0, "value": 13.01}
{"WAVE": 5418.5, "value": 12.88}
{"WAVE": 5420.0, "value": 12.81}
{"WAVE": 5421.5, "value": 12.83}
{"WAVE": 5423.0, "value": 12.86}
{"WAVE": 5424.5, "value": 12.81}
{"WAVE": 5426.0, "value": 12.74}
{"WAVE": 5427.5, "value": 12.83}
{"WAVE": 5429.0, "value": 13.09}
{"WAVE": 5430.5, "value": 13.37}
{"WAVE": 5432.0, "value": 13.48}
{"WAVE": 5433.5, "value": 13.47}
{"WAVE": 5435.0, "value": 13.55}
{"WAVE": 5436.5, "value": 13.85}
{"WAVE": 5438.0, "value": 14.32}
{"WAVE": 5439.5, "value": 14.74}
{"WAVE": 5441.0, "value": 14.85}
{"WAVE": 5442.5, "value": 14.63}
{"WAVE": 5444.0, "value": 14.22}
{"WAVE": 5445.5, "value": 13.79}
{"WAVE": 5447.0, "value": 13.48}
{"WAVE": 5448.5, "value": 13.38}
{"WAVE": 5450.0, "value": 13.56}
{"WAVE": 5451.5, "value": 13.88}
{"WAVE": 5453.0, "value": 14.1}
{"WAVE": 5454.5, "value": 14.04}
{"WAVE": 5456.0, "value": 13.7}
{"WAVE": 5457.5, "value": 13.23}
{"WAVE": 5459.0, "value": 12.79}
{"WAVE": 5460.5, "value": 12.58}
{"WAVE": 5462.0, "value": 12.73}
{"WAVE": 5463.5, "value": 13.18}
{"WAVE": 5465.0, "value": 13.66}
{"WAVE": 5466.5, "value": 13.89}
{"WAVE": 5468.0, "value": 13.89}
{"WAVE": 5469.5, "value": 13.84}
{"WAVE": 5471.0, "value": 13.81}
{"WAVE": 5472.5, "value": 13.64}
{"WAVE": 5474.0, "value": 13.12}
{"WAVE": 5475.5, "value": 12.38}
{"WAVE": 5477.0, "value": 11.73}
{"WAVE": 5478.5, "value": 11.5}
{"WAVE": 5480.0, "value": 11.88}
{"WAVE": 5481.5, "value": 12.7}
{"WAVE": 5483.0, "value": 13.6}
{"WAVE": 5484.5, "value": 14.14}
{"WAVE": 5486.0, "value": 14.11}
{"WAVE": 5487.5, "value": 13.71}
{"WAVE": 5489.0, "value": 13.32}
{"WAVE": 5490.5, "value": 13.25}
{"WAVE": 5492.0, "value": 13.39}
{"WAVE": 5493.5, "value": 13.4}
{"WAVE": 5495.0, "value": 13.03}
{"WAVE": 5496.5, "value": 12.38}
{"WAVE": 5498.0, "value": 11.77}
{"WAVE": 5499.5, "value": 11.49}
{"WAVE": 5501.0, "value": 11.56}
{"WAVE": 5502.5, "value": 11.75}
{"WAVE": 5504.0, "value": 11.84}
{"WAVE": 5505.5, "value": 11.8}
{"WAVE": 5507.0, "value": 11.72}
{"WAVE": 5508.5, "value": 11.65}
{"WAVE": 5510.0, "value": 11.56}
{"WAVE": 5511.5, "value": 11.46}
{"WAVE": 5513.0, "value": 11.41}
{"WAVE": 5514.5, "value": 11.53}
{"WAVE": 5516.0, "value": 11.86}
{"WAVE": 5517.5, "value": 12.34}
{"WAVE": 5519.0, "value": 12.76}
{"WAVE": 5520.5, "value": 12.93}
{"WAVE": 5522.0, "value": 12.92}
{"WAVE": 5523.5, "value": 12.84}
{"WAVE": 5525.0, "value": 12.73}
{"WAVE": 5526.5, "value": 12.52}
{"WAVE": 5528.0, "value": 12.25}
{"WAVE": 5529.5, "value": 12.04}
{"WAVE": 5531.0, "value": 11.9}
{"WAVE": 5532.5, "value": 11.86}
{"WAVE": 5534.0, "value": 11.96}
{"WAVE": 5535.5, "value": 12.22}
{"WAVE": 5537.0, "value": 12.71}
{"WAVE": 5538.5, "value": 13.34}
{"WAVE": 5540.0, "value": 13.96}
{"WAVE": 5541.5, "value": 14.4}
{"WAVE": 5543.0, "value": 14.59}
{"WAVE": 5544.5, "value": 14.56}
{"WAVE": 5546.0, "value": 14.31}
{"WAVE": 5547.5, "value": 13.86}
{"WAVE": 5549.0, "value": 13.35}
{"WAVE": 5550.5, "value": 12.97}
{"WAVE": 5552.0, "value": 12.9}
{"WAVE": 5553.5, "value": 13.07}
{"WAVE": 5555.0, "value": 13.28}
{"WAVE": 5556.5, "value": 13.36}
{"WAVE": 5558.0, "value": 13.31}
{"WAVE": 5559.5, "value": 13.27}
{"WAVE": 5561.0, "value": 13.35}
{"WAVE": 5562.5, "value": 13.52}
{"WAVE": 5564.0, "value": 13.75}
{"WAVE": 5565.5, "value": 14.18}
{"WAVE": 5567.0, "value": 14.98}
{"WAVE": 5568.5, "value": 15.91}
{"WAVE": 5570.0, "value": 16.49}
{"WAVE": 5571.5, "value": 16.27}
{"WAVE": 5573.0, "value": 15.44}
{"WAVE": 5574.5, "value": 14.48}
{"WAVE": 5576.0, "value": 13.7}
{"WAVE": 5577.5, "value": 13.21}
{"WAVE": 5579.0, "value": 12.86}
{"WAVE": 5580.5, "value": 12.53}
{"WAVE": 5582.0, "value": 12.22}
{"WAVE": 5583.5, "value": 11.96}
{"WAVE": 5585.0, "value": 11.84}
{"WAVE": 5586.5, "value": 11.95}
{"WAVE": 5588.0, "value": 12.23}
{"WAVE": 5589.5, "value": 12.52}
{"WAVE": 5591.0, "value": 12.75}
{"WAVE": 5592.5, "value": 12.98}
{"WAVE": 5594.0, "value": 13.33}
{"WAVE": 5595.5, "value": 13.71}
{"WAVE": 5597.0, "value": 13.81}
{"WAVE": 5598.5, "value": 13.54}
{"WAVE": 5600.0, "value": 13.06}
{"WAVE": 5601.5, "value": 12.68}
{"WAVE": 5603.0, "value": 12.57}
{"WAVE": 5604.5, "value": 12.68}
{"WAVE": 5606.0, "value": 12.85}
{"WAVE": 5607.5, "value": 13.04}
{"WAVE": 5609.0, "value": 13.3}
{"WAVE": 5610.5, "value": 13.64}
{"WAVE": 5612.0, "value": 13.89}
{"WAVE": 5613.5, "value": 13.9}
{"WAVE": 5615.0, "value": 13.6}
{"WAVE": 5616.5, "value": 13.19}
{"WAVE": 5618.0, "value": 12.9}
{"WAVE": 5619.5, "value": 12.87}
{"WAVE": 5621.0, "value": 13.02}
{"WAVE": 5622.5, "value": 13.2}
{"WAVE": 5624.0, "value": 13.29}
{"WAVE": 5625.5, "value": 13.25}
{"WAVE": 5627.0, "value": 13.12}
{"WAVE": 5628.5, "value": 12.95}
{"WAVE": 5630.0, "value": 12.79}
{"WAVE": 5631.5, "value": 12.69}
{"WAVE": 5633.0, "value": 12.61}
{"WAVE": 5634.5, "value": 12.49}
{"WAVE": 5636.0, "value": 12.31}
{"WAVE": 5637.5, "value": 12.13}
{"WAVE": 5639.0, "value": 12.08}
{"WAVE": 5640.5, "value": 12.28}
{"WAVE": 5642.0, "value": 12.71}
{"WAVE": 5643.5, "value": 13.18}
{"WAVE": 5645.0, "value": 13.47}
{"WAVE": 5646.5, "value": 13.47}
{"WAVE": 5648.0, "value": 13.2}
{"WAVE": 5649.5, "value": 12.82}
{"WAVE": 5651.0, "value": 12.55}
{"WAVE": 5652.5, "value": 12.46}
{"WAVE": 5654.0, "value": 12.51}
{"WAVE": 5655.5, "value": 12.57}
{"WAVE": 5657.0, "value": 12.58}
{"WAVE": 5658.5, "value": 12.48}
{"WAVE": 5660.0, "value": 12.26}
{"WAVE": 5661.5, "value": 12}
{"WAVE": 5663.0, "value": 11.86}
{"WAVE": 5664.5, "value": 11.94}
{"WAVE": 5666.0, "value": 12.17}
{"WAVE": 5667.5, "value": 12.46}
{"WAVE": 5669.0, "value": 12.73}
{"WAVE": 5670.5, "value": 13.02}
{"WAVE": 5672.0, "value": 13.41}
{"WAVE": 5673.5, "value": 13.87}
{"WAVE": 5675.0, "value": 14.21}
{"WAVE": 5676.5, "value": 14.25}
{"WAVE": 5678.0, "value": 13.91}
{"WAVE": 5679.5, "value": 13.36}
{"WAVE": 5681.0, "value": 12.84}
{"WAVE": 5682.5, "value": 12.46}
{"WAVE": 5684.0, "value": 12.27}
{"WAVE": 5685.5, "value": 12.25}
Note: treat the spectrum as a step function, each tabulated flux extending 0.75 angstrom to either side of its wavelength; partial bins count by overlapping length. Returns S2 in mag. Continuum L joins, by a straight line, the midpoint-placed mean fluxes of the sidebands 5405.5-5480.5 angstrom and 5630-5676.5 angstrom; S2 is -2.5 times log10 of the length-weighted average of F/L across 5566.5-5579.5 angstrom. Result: -0.151 mag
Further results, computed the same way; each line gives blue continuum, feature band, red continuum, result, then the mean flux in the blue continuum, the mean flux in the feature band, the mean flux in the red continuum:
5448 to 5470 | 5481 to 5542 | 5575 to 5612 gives 0.06 mag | 13.5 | 12.5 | 12.9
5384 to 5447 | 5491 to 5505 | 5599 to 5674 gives 0.06 mag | 13.1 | 12.3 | 12.8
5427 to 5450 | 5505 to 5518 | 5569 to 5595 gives 0.16 mag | 13.8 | 11.7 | 13.4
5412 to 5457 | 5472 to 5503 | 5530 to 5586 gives 0.06 mag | 13.5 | 12.8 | 13.6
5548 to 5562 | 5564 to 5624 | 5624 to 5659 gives -0.03 mag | 13.2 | 13.4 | 12.7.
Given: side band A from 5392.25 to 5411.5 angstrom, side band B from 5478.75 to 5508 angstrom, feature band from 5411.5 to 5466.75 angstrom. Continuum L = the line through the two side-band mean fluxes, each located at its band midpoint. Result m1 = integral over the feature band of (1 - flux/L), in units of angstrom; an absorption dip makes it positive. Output -3.62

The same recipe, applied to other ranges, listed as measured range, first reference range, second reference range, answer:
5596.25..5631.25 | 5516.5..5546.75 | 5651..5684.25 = -0.85 angstrom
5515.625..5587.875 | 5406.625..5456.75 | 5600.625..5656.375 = -1.07 angstrom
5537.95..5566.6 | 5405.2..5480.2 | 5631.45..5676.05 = -1.53 angstrom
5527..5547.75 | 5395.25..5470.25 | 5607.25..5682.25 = -0.02 angstrom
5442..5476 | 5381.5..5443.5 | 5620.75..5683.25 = -1.47 angstrom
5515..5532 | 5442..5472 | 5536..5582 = 1.67 angstrom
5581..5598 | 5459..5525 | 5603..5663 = 0.17 angstrom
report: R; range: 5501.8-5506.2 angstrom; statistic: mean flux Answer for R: 11.8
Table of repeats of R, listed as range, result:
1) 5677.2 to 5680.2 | 13.6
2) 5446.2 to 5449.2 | 13.4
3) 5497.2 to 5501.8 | 11.6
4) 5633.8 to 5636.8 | 12.4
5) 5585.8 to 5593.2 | 12.5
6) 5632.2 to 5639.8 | 12.3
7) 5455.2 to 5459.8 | 13.2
